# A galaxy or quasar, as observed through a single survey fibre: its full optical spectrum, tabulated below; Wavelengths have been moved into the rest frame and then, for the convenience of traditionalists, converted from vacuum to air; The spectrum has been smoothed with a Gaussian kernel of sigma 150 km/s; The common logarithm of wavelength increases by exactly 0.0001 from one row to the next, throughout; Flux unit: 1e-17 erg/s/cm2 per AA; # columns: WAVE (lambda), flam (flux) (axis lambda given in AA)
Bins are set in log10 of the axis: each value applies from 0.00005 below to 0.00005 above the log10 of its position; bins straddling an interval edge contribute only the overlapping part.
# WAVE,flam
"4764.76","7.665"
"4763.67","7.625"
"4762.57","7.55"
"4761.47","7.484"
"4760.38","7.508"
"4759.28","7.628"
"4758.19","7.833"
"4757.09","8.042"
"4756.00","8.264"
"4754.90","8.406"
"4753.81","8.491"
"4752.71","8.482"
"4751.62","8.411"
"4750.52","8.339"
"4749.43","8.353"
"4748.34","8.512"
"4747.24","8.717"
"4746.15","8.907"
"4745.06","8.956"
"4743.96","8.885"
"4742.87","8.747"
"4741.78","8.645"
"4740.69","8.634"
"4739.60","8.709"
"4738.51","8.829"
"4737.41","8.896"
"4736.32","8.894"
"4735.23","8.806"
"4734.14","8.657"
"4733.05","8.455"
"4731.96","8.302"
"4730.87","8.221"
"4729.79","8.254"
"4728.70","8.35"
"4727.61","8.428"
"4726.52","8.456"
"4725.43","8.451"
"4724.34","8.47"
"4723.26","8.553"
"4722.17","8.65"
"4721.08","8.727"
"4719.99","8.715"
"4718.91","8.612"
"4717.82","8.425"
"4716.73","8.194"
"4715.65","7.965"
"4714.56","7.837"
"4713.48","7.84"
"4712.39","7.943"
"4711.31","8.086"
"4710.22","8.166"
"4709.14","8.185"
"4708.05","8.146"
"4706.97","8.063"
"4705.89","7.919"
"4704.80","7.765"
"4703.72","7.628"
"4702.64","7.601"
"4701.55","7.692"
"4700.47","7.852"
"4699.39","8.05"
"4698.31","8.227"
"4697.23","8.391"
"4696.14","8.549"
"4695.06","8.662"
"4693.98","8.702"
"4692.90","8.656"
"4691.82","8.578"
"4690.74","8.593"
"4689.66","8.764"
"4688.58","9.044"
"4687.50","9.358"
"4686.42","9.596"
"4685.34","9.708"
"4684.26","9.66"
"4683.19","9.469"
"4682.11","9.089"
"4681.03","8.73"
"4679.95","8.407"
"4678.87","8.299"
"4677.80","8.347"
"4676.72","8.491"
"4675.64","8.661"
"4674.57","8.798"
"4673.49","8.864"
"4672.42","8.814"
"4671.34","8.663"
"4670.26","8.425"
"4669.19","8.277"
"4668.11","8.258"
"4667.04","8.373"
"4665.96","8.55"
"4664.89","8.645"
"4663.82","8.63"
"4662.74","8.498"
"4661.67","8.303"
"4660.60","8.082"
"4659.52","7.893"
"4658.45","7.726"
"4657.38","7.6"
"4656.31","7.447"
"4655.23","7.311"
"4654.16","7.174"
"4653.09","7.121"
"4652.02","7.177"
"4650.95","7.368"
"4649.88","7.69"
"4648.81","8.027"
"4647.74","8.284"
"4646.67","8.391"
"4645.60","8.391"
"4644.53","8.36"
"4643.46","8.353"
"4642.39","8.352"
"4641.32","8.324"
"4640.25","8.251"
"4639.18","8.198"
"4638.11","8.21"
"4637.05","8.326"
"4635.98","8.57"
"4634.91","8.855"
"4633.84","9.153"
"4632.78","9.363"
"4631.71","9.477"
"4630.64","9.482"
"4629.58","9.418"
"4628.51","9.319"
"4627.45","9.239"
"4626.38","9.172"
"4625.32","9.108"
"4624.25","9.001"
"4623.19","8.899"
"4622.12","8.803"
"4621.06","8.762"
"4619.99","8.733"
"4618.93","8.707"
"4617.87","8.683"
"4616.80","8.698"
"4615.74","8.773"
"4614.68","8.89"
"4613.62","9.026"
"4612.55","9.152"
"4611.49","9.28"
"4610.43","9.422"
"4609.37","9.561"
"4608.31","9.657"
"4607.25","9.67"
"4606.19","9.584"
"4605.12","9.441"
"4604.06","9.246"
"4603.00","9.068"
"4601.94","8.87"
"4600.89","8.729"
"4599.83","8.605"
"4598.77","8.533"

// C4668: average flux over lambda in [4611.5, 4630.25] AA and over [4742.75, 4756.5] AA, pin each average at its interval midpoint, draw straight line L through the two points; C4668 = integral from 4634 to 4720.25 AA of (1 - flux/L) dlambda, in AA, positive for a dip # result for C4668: 4.69 AA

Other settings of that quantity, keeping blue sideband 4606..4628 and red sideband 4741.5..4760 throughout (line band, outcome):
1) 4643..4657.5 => 1.9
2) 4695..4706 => 0.9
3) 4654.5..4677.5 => 1.4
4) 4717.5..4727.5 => 0.0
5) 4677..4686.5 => -0.2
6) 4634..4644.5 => 0.7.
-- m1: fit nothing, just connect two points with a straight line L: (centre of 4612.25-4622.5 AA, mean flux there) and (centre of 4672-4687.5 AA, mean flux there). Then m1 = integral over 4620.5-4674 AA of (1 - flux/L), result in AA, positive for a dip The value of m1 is 2.8 AA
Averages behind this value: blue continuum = 8.81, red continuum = 8.94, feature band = 8.42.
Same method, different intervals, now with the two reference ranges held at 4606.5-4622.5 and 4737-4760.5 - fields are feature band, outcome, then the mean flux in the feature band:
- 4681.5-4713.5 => 0.8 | 8.48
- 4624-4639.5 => 0.0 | 9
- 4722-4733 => 0.2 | 8.41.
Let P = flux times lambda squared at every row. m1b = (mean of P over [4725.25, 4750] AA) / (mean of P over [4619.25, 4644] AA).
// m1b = 1.0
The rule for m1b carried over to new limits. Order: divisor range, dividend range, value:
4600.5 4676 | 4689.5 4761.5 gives 1.01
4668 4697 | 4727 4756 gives 1.00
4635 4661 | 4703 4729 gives 1.06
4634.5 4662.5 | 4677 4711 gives 1.09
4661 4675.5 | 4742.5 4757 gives 1.04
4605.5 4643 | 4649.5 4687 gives 0.95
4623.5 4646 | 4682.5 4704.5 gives 1.01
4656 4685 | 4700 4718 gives 0.95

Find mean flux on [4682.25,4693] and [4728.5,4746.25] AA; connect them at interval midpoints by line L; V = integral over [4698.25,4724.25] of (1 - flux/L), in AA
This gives 2.3 AA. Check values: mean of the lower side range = 9.16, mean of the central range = 8.12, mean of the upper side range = 8.66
